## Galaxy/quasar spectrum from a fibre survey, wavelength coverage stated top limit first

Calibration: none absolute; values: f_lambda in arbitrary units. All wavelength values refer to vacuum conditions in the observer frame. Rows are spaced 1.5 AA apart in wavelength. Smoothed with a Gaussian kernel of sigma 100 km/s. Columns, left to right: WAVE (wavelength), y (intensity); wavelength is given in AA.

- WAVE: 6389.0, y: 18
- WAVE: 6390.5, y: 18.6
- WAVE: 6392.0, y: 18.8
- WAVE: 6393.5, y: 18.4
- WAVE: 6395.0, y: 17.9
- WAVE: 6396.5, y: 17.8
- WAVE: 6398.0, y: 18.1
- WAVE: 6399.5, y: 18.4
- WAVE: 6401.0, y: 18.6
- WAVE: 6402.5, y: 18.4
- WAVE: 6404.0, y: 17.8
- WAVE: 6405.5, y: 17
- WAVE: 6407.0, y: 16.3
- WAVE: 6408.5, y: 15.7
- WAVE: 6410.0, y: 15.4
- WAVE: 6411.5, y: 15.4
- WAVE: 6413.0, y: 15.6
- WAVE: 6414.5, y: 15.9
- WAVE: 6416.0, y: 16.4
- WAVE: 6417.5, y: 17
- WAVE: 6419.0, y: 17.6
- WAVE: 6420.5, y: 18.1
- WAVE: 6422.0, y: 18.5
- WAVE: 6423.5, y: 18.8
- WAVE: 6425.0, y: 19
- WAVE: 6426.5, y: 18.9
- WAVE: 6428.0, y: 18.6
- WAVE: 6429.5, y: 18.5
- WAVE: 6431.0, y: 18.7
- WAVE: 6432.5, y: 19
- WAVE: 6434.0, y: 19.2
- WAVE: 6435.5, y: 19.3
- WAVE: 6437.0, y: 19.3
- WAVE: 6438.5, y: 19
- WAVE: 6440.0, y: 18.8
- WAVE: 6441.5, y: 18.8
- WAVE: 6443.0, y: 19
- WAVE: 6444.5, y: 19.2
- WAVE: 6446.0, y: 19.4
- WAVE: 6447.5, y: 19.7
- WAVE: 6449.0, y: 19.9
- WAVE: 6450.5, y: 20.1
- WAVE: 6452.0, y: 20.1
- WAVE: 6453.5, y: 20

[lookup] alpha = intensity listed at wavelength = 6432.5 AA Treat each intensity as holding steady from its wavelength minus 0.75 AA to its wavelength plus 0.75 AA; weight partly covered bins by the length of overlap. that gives 19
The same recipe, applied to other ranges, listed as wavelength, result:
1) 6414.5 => 15.9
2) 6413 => 15.6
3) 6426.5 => 18.9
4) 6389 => 18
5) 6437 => 19.3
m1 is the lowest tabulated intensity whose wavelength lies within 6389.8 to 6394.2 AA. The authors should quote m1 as 18.4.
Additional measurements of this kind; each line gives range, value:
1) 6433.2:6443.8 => 18.8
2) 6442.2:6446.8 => 19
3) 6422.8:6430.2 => 18.5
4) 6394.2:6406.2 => 17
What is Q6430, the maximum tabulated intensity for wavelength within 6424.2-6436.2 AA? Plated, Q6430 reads 19.3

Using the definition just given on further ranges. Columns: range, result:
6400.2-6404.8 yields 18.6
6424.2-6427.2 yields 19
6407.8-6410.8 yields 15.7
